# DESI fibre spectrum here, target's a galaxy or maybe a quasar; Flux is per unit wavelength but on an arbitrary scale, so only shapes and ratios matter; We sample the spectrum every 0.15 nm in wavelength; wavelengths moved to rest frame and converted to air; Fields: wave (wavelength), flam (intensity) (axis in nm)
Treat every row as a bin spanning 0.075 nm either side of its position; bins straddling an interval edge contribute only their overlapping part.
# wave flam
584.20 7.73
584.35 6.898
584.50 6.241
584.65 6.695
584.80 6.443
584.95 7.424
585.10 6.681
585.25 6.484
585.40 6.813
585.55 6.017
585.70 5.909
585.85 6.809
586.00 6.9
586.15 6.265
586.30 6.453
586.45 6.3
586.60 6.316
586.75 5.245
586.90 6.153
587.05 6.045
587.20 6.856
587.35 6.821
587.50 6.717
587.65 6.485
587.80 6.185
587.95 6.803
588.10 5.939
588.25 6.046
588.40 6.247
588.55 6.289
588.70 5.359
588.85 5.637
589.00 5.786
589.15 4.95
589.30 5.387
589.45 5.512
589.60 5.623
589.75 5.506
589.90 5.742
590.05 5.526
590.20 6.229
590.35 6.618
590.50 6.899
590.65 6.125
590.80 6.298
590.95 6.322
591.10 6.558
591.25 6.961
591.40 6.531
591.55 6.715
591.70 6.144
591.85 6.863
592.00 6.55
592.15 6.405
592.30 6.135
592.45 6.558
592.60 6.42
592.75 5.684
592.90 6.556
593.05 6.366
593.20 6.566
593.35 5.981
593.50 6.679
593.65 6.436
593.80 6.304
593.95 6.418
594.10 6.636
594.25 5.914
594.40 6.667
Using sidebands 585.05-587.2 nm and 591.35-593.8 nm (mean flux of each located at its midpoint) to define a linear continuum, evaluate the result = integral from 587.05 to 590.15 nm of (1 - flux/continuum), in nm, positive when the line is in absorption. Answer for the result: 0.19 nm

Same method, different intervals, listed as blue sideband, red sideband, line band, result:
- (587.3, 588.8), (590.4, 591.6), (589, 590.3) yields 0.168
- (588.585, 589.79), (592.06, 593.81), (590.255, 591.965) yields -0.177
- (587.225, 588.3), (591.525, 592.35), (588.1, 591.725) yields 0.237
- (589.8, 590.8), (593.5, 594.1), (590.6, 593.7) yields -0.049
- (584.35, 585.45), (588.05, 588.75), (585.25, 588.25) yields -0.020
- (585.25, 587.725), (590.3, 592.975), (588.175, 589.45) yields 0.143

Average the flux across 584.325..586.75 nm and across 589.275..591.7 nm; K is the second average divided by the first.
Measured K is 0.95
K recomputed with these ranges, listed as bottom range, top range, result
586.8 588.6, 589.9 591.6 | 1.01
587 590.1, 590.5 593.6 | 1.08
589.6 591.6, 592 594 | 1.01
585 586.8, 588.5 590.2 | 0.88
